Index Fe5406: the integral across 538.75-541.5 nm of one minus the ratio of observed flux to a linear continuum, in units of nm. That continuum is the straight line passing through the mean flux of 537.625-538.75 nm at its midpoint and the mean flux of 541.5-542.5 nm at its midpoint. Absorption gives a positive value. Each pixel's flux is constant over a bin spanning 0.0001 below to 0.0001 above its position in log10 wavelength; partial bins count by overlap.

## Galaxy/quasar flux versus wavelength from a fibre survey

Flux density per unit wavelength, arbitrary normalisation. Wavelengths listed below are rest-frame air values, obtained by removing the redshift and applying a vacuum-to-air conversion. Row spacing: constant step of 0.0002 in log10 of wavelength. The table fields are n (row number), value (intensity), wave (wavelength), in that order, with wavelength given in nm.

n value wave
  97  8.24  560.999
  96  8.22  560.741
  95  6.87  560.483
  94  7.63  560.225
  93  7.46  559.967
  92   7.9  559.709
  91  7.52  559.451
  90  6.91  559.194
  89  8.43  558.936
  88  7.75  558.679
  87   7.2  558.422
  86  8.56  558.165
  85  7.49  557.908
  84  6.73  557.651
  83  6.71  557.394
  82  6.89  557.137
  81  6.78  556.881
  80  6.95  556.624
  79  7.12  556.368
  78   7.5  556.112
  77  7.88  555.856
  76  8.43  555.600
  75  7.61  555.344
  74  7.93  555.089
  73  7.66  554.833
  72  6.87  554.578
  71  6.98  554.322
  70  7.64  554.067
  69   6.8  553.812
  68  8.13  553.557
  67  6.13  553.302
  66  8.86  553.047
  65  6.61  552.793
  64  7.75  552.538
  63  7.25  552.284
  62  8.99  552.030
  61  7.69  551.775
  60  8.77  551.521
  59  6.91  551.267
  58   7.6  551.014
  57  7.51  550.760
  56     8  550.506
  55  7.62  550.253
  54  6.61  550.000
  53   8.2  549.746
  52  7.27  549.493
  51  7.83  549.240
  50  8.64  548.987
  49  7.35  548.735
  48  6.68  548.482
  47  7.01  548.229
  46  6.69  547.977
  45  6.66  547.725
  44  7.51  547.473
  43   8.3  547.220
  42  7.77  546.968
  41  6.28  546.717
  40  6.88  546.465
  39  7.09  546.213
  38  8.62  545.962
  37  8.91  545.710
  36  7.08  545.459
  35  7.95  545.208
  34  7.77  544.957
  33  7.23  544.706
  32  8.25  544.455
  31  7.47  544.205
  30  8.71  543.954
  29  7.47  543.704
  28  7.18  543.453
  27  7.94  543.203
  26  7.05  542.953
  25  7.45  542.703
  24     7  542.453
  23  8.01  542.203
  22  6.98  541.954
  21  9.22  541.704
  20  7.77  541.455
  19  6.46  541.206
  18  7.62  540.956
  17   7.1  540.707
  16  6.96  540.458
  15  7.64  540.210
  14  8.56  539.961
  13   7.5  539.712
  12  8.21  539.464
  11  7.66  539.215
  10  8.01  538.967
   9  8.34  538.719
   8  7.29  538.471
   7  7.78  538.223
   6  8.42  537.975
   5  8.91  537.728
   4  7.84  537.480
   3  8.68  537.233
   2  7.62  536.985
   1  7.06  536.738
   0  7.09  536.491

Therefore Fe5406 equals 0.13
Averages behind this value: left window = 8.12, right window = 7.86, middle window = 7.61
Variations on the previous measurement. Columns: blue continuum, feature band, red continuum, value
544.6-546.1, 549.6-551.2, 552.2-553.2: 0.029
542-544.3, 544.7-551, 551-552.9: 0.115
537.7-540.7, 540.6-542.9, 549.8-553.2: 0.100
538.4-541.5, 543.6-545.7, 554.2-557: -0.067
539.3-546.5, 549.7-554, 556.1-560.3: -0.060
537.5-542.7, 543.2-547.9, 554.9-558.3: 0.024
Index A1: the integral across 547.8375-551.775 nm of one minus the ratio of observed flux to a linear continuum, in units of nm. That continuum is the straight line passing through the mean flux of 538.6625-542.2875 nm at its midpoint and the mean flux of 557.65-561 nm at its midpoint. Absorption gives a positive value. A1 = 0.09 nm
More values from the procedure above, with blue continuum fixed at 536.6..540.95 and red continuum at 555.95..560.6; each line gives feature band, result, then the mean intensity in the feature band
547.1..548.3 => 0.06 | 7.24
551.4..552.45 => -0.09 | 8.15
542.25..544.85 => 0.05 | 7.59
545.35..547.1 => 0.03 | 7.53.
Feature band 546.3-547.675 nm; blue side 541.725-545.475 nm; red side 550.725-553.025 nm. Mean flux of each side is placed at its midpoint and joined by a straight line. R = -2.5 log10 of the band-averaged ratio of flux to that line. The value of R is 0.054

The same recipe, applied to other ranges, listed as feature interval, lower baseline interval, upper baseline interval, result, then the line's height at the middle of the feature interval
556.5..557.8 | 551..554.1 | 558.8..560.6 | 0.113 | 7.57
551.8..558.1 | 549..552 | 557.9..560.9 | 0.040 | 7.7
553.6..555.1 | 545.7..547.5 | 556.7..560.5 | 0.023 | 7.47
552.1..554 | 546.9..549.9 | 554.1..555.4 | 0.002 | 7.43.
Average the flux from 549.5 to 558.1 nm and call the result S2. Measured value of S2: 7.48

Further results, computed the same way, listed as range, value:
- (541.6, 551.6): 7.58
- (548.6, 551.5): 7.64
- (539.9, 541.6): 7.43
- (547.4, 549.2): 7.24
